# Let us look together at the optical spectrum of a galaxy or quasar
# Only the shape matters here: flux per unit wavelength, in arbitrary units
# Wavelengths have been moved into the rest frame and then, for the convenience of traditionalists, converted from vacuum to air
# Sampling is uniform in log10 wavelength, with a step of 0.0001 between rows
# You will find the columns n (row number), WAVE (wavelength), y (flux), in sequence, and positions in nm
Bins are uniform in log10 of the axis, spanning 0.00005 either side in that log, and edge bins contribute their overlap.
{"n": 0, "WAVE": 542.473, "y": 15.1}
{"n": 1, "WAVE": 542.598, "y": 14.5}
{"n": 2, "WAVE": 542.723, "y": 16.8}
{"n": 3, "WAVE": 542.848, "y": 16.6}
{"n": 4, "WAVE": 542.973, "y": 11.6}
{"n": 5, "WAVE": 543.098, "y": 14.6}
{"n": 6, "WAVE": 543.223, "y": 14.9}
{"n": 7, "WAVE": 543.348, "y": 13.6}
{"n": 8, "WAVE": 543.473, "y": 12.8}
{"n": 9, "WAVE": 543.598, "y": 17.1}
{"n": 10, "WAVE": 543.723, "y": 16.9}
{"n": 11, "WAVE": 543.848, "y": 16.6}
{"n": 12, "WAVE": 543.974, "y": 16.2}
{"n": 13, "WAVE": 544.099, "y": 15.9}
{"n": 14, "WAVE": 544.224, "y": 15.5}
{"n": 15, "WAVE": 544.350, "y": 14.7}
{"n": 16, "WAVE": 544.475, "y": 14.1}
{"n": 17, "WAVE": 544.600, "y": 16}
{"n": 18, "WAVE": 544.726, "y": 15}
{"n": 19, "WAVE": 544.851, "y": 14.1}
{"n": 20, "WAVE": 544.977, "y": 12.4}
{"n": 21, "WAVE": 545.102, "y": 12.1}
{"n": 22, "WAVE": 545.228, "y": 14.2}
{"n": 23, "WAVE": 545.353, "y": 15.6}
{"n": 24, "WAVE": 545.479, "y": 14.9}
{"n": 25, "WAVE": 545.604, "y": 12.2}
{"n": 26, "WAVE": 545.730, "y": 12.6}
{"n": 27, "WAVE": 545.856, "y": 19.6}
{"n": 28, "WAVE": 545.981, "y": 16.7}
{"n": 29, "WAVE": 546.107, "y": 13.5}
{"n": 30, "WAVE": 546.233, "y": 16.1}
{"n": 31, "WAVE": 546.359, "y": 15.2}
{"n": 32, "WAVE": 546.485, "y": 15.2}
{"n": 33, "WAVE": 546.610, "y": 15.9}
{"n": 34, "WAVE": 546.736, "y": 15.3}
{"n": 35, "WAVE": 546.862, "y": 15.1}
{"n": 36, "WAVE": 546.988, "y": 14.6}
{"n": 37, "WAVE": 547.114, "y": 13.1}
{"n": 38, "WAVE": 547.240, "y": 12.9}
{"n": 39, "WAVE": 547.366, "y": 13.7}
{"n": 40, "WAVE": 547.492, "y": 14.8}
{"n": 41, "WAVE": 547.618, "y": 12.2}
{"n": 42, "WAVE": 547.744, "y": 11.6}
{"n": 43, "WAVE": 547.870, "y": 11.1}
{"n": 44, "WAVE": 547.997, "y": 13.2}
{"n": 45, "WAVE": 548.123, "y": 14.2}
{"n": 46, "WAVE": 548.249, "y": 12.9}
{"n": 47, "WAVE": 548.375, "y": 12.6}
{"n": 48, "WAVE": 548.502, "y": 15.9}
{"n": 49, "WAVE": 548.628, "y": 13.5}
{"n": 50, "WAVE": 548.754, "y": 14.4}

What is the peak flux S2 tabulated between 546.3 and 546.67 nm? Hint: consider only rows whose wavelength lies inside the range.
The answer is 15.9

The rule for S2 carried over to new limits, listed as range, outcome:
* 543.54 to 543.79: 17.1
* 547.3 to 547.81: 14.8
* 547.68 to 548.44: 14.2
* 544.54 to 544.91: 16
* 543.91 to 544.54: 16.2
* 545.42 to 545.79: 14.9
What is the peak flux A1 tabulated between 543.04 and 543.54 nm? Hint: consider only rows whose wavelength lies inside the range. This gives 14.9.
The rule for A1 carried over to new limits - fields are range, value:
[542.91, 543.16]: 14.6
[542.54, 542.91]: 16.8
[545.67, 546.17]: 19.6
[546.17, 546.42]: 16.1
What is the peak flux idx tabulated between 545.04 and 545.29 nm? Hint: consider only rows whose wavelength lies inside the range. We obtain 14.2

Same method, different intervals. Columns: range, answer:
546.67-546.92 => 15.3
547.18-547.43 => 13.7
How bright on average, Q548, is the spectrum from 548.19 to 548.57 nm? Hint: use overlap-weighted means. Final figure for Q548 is 13.8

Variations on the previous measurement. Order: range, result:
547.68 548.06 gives 12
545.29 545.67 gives 14.2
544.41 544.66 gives 15.1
